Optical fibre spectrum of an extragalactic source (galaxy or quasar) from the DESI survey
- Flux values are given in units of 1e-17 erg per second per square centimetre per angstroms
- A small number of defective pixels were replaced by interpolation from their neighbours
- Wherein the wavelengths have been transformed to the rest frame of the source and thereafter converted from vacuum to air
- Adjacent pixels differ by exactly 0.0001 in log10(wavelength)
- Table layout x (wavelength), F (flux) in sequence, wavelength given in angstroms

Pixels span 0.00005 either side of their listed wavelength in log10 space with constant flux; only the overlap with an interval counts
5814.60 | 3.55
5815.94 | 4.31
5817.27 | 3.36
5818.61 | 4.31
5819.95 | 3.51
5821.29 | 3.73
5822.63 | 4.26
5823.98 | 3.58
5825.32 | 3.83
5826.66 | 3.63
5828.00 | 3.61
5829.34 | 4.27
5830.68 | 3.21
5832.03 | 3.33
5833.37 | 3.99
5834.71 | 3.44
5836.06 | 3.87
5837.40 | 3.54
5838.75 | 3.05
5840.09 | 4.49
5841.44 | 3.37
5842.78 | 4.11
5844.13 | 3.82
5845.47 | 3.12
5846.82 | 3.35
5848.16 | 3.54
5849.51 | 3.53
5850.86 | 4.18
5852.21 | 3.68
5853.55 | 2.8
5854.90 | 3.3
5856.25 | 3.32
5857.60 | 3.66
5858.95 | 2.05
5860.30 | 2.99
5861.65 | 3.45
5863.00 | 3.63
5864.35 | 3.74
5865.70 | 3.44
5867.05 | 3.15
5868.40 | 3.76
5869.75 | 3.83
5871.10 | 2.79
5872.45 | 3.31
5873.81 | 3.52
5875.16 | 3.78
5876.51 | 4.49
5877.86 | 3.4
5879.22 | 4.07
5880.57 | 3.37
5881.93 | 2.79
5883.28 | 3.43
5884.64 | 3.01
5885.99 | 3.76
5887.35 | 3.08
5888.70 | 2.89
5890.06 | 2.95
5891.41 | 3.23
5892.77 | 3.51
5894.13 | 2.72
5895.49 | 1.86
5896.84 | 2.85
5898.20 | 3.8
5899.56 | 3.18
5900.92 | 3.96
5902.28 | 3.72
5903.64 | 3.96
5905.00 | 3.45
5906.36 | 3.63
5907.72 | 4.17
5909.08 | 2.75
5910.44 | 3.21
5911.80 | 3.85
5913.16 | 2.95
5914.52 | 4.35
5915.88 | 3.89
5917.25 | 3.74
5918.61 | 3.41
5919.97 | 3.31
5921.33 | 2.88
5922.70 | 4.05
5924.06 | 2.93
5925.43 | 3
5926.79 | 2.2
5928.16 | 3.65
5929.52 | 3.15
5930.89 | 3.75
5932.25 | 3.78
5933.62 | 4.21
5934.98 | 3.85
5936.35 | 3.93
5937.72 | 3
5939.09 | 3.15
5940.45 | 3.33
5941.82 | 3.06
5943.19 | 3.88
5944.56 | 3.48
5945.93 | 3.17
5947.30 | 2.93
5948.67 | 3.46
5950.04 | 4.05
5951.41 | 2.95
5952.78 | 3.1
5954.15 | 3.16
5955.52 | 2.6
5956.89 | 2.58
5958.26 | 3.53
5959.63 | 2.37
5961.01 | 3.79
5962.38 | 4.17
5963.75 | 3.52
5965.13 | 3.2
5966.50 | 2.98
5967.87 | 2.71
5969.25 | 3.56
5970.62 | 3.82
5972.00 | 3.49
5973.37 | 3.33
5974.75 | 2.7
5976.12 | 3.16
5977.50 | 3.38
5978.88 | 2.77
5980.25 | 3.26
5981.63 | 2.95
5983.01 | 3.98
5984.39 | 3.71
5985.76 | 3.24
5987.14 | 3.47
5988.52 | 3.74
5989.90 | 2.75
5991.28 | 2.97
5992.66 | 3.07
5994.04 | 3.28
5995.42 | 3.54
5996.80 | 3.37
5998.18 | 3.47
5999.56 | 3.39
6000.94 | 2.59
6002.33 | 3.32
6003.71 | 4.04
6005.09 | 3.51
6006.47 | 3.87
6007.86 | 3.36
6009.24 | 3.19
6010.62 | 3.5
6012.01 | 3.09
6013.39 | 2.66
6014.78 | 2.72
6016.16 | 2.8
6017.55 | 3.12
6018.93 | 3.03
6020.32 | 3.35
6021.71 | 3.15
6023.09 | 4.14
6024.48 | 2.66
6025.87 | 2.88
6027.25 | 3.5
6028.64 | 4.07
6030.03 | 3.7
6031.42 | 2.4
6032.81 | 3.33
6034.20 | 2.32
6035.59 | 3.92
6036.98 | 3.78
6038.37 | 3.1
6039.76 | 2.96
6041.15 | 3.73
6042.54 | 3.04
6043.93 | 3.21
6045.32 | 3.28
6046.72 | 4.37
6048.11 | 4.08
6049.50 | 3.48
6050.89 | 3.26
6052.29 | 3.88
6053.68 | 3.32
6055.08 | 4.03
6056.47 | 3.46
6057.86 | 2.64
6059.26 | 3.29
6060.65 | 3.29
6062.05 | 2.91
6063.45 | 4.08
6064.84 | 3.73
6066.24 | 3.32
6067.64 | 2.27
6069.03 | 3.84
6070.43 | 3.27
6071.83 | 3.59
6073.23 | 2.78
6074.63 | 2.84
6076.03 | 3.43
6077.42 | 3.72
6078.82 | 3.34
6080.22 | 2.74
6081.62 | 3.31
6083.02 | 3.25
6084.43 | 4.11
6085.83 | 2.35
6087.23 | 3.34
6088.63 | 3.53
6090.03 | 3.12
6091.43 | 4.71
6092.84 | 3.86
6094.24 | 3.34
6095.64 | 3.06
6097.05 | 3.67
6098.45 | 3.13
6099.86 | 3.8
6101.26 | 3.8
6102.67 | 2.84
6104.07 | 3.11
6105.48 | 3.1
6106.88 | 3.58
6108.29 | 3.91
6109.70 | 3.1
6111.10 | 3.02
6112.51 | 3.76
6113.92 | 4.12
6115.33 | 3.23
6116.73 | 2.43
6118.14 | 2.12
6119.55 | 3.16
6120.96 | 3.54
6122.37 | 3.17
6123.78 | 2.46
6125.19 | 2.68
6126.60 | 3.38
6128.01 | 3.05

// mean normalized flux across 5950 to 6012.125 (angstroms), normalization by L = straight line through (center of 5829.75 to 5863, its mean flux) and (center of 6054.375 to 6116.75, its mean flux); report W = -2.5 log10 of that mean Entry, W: 0.04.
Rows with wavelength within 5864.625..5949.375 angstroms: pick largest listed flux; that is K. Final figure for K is 4.49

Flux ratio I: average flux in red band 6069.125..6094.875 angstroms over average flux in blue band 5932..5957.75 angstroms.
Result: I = 1.0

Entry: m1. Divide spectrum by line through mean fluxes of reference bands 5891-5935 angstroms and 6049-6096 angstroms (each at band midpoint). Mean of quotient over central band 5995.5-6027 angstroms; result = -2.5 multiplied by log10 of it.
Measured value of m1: 0.05 mag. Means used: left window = 3.42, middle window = 3.25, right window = 3.37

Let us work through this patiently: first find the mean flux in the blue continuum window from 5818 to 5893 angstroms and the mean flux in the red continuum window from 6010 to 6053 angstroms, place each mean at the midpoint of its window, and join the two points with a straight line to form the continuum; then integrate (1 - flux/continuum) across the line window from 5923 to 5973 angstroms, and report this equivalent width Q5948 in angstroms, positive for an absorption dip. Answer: 1.2 angstroms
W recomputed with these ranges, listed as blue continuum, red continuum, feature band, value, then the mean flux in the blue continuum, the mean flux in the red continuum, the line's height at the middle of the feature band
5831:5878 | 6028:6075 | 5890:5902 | 0.11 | 3.51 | 3.37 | 3.48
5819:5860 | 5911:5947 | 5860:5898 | 0.06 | 3.57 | 3.45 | 3.52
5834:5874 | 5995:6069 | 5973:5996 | 0.04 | 3.46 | 3.33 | 3.37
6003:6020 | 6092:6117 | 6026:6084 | -0.01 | 3.24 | 3.4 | 3.32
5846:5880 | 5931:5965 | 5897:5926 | -0.03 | 3.47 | 3.38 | 3.42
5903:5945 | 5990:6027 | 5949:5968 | 0.05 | 3.48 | 3.23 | 3.38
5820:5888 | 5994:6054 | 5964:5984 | 0.05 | 3.53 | 3.34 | 3.39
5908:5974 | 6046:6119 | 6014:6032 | 0.06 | 3.36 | 3.38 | 3.37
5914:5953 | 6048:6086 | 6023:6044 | 0.03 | 3.44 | 3.35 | 3.37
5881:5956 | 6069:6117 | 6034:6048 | -0.02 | 3.35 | 3.38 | 3.37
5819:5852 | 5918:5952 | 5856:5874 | 0.08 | 3.69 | 3.38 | 3.6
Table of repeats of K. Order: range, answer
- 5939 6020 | 4.17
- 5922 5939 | 4.21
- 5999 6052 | 4.37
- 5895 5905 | 3.96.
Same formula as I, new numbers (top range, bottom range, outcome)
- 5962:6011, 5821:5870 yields 0.94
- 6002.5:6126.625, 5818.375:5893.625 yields 0.95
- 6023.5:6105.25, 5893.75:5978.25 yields 1.00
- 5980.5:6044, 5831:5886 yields 0.94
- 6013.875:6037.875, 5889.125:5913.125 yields 0.97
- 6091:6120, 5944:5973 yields 1.03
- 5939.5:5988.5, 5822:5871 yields 0.93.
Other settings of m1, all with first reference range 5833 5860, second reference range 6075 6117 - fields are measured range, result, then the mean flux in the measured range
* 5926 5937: -0.030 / 3.56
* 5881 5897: 0.155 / 3.02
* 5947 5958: 0.108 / 3.13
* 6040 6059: -0.027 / 3.5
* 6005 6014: 0.042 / 3.3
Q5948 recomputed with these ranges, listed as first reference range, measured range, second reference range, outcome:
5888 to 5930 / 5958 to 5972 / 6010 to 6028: -0.61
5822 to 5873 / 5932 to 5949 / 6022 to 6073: -0.05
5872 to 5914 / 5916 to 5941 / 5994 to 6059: -0.37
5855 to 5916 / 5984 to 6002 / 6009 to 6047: 0.03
